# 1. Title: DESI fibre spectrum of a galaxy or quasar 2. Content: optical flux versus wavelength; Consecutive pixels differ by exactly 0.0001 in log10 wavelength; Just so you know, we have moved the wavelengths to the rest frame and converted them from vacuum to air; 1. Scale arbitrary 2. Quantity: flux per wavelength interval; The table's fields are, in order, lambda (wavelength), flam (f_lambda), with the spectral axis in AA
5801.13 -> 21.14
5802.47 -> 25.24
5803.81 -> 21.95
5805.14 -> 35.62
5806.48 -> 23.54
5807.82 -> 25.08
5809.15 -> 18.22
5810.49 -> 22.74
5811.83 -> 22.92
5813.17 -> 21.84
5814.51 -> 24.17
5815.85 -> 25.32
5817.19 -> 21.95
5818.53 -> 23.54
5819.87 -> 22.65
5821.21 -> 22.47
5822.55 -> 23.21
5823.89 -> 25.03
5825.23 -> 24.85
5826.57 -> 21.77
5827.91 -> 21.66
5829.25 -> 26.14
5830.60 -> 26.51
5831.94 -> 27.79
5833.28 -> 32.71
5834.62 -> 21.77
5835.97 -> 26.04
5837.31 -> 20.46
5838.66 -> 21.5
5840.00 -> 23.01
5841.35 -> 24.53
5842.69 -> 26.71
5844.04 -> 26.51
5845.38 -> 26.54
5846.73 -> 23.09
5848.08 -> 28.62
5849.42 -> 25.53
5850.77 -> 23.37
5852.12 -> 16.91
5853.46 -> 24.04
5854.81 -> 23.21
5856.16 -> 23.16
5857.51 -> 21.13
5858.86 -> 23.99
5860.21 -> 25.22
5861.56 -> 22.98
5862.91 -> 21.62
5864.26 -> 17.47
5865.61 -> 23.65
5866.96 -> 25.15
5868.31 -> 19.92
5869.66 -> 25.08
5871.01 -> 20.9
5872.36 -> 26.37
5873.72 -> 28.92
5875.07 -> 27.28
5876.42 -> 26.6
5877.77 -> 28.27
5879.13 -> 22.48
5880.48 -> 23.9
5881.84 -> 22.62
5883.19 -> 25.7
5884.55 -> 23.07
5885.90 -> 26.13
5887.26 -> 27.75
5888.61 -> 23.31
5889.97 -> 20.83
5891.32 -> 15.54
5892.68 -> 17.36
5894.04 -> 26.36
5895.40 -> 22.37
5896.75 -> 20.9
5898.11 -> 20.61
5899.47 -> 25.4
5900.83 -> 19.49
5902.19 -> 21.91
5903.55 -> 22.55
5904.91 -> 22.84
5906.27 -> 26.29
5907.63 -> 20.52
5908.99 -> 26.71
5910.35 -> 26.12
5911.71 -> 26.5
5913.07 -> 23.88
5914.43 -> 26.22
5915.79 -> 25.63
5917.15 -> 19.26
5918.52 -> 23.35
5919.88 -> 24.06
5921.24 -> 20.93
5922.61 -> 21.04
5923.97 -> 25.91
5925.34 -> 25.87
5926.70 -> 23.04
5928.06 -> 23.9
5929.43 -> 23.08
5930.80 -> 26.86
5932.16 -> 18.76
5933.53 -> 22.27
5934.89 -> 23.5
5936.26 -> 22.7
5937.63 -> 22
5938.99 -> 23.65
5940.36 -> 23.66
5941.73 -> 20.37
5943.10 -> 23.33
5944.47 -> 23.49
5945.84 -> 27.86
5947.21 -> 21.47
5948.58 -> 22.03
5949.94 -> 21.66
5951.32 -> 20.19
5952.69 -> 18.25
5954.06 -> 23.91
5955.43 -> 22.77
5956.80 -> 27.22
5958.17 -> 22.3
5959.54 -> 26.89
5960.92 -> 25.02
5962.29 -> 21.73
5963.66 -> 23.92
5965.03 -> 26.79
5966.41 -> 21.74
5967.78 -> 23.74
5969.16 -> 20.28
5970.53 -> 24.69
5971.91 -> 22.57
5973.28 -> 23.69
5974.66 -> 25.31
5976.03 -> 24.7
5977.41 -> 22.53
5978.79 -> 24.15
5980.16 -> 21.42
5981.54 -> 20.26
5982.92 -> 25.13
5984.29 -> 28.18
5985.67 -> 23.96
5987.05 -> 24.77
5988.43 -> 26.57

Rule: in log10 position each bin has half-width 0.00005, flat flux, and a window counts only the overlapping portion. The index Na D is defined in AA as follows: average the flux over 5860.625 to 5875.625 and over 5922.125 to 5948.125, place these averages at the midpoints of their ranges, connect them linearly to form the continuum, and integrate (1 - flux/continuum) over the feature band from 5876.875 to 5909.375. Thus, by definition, 0.6 AA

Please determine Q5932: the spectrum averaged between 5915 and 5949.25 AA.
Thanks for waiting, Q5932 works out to 23.1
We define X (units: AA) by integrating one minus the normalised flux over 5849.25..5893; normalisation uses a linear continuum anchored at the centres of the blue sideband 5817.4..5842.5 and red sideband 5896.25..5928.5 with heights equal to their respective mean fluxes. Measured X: 0.9 AA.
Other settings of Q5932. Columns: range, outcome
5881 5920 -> 23.2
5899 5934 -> 23.5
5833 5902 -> 23.6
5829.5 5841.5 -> 25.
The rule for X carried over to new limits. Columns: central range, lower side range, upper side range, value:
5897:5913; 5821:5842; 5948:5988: 0.3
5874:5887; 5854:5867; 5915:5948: -1.4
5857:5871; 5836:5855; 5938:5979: 0.8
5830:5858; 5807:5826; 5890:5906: -2.3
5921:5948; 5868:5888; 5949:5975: 0.7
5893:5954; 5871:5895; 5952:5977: 2.1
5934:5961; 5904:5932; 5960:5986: 0.9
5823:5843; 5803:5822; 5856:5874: -1.0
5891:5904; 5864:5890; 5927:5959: 1.4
